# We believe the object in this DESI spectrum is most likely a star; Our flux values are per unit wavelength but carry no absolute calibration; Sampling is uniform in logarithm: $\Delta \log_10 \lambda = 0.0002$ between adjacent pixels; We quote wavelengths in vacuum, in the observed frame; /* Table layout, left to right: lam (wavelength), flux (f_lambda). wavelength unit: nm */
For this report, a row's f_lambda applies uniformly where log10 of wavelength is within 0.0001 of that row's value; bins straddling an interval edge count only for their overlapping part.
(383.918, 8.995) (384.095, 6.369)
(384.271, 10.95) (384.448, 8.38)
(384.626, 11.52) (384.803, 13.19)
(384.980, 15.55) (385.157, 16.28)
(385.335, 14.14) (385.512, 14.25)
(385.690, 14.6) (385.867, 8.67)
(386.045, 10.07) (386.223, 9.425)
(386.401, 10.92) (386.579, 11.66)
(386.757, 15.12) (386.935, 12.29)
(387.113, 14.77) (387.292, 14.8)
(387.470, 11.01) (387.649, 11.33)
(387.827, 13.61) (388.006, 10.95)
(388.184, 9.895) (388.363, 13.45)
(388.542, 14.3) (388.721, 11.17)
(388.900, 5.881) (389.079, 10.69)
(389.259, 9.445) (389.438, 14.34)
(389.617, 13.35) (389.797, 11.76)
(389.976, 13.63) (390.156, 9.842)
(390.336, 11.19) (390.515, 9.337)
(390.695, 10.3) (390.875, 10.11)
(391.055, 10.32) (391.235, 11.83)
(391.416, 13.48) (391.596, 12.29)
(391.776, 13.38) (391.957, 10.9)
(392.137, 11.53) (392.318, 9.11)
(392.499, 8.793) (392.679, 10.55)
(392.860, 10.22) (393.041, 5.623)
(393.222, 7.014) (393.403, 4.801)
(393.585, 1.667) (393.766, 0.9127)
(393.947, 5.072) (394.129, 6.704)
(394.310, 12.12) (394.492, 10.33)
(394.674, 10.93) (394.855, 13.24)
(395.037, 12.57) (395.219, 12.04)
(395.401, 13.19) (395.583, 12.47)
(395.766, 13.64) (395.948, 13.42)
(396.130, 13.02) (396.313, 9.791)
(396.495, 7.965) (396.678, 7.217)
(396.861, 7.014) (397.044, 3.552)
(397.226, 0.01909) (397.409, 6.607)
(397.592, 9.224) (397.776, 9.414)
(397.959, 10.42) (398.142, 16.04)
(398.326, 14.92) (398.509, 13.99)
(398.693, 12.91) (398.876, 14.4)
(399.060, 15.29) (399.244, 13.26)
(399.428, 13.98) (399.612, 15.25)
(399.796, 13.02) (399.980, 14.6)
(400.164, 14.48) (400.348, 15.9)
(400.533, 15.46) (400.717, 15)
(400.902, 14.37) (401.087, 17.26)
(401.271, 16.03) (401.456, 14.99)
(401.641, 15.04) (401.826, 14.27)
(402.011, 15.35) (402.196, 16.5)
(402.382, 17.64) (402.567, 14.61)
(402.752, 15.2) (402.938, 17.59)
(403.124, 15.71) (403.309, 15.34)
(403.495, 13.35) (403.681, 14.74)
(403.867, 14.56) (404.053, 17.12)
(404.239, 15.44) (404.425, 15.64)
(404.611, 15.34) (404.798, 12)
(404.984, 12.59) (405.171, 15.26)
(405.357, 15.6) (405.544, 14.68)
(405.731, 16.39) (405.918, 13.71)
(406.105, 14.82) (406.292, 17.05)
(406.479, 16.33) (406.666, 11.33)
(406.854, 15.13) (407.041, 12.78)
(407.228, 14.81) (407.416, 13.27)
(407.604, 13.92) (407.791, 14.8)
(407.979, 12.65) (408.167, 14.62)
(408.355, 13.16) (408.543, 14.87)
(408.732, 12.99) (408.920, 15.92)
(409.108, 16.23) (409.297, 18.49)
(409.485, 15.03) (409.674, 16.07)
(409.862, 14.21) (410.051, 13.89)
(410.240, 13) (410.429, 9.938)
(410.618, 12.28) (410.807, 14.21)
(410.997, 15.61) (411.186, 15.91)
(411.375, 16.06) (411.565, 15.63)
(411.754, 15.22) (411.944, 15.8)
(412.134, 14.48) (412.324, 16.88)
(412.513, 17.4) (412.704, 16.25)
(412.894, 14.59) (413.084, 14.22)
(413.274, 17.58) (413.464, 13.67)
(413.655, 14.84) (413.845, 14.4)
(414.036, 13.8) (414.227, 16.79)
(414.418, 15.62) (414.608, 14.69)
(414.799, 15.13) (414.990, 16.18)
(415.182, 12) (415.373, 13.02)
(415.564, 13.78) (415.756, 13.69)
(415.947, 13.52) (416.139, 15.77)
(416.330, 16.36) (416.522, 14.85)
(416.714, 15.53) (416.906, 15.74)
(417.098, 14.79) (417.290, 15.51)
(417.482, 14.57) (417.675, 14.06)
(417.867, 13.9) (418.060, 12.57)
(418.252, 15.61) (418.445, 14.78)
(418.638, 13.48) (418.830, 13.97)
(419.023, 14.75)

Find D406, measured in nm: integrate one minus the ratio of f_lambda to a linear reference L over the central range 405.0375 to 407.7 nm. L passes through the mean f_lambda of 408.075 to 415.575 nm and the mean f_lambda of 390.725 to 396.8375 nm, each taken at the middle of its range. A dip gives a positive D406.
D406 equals -0.25 nm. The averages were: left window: 9.86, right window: 14.9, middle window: 14.6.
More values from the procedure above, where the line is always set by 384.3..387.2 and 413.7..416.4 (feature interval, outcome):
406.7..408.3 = 0.02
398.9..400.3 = -0.08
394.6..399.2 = 0.82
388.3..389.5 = 0.14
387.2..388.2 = 0.04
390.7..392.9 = 0.33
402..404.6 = -0.35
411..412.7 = -0.18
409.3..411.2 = 0.02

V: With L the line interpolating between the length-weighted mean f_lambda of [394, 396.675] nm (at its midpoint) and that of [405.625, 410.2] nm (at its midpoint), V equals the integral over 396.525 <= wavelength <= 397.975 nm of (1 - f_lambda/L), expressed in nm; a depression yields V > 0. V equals 0.65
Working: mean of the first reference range 11.3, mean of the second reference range 14.7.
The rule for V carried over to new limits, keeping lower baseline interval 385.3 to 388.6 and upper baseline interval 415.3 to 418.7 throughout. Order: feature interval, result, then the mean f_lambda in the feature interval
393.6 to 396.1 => 0.51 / 10.3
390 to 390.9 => 0.16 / 10.4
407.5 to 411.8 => -0.16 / 14.5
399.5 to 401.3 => -0.24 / 15.1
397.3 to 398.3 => 0.20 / 10.5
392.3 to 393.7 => 0.63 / 7.01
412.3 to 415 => -0.21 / 15.4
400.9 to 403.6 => -0.43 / 15.6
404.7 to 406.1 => -0.07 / 14.3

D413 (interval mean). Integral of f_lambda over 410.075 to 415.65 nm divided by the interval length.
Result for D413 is 14.8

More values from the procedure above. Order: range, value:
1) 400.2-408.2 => 15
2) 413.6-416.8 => 14.7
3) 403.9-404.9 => 15.1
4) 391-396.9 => 9.81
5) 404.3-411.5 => 14.5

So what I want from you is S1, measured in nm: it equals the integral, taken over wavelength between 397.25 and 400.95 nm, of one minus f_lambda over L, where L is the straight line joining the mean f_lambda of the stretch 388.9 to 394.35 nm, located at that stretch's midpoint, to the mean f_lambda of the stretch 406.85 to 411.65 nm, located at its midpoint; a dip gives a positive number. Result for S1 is -0.474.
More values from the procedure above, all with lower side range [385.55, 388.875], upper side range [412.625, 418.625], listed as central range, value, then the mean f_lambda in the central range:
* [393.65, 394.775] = 0.45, 7.6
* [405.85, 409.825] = -0.19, 14.7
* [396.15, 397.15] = 0.43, 7.42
